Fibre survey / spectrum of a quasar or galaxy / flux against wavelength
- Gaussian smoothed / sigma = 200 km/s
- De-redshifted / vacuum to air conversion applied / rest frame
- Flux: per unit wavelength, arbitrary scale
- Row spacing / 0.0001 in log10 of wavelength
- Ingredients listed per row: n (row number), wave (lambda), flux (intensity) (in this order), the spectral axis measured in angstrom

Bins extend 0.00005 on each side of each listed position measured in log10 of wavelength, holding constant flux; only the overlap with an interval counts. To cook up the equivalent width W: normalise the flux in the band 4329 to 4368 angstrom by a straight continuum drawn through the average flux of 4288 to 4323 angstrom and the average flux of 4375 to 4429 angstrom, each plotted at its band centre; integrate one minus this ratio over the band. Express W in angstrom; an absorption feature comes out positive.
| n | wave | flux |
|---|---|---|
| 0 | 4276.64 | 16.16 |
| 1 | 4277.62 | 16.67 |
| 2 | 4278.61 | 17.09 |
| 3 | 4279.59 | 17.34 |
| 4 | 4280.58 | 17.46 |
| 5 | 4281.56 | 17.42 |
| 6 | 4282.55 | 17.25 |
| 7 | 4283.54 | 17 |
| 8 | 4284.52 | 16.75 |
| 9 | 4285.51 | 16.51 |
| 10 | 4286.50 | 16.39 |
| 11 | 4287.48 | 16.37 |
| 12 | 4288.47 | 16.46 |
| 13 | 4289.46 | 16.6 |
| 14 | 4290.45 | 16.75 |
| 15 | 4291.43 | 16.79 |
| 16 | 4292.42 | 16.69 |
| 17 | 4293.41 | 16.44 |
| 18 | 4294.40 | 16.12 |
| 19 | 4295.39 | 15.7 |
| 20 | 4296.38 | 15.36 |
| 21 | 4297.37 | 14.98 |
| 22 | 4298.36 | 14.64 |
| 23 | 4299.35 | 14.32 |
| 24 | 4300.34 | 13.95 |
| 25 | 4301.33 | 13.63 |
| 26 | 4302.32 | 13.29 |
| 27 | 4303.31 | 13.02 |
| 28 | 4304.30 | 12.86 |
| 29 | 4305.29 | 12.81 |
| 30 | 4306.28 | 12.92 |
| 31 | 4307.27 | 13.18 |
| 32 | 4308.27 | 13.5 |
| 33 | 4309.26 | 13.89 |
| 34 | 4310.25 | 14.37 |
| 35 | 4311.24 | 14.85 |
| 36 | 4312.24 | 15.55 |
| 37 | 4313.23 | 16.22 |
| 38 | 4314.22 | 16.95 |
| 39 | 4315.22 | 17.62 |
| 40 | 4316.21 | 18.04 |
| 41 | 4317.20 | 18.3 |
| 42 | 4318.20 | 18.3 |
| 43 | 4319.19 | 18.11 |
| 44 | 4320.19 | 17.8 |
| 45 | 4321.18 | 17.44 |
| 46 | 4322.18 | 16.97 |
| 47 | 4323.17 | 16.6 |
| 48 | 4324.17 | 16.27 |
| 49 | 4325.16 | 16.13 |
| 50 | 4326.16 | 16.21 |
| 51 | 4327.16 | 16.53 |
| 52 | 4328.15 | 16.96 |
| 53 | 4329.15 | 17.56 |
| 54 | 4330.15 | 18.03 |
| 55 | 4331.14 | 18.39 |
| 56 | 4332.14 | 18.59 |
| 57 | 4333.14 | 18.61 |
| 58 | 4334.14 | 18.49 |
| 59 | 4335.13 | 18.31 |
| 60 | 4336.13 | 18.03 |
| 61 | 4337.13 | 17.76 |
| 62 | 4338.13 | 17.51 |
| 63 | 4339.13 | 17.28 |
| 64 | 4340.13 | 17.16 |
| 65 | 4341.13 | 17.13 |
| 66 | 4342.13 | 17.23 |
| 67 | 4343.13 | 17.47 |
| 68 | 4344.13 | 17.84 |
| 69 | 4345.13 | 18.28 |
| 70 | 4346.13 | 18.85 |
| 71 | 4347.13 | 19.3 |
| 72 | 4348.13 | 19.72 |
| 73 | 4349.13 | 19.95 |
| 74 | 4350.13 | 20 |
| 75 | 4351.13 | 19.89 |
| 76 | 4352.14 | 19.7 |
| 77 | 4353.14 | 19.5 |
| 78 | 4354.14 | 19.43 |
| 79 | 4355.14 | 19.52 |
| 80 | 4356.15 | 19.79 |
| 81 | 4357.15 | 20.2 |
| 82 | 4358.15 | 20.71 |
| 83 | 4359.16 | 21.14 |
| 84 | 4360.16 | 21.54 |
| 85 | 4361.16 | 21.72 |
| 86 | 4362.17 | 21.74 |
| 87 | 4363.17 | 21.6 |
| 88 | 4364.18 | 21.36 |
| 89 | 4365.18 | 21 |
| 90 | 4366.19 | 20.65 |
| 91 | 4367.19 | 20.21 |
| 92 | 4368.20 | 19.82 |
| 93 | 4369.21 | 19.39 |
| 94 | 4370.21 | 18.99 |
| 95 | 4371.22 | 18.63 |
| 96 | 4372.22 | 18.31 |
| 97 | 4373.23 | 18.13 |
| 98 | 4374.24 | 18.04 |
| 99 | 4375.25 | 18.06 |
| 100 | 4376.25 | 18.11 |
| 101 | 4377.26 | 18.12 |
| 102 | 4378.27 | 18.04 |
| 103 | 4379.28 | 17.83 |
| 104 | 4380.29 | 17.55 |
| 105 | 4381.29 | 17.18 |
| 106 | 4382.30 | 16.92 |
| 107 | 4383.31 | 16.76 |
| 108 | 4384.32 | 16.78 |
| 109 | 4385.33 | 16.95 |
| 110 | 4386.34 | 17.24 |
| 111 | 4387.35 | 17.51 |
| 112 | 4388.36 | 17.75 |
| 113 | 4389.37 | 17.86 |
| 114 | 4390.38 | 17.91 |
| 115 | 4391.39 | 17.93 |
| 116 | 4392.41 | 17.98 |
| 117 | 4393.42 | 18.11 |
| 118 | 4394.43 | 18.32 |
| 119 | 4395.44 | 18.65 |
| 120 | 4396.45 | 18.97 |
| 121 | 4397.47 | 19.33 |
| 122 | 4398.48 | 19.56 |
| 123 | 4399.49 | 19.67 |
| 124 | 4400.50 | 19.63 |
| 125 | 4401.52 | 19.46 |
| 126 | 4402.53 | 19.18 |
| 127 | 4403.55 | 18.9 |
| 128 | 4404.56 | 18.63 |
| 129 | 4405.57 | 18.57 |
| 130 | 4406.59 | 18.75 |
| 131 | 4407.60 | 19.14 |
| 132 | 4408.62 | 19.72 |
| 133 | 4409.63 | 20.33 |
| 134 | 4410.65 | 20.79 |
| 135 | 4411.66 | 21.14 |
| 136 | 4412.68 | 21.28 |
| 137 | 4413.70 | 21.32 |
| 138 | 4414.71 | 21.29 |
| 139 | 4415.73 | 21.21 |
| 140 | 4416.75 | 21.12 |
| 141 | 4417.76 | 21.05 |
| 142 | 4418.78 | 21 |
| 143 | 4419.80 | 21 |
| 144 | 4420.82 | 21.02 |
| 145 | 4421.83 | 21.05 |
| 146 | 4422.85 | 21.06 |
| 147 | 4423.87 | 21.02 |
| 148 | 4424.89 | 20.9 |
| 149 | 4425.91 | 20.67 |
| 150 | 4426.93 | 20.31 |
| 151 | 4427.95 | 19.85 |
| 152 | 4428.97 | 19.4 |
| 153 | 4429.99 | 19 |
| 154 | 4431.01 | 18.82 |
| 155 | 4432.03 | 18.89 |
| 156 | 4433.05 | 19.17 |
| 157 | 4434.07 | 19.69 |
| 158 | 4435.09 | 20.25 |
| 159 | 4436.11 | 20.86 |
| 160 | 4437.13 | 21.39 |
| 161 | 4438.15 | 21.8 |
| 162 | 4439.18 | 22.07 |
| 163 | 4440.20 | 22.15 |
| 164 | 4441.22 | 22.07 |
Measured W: -4.7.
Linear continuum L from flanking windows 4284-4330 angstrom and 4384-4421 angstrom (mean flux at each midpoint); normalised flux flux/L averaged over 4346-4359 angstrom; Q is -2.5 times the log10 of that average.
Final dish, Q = -0.135 mag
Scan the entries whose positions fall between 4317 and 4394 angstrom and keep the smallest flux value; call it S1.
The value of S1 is 16.13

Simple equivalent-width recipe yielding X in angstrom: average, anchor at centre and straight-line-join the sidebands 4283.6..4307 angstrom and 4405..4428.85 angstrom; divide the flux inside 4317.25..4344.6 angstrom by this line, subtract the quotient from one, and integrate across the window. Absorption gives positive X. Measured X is -1.2 angstrom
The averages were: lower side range 15.2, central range 17.5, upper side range 20.6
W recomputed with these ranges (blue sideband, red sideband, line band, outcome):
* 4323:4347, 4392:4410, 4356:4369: -1.91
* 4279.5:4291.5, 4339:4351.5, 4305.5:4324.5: 1.69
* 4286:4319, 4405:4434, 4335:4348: -0.66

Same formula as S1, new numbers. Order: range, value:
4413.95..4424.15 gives 21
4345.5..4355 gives 18.85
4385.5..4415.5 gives 17.24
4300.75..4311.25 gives 12.81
